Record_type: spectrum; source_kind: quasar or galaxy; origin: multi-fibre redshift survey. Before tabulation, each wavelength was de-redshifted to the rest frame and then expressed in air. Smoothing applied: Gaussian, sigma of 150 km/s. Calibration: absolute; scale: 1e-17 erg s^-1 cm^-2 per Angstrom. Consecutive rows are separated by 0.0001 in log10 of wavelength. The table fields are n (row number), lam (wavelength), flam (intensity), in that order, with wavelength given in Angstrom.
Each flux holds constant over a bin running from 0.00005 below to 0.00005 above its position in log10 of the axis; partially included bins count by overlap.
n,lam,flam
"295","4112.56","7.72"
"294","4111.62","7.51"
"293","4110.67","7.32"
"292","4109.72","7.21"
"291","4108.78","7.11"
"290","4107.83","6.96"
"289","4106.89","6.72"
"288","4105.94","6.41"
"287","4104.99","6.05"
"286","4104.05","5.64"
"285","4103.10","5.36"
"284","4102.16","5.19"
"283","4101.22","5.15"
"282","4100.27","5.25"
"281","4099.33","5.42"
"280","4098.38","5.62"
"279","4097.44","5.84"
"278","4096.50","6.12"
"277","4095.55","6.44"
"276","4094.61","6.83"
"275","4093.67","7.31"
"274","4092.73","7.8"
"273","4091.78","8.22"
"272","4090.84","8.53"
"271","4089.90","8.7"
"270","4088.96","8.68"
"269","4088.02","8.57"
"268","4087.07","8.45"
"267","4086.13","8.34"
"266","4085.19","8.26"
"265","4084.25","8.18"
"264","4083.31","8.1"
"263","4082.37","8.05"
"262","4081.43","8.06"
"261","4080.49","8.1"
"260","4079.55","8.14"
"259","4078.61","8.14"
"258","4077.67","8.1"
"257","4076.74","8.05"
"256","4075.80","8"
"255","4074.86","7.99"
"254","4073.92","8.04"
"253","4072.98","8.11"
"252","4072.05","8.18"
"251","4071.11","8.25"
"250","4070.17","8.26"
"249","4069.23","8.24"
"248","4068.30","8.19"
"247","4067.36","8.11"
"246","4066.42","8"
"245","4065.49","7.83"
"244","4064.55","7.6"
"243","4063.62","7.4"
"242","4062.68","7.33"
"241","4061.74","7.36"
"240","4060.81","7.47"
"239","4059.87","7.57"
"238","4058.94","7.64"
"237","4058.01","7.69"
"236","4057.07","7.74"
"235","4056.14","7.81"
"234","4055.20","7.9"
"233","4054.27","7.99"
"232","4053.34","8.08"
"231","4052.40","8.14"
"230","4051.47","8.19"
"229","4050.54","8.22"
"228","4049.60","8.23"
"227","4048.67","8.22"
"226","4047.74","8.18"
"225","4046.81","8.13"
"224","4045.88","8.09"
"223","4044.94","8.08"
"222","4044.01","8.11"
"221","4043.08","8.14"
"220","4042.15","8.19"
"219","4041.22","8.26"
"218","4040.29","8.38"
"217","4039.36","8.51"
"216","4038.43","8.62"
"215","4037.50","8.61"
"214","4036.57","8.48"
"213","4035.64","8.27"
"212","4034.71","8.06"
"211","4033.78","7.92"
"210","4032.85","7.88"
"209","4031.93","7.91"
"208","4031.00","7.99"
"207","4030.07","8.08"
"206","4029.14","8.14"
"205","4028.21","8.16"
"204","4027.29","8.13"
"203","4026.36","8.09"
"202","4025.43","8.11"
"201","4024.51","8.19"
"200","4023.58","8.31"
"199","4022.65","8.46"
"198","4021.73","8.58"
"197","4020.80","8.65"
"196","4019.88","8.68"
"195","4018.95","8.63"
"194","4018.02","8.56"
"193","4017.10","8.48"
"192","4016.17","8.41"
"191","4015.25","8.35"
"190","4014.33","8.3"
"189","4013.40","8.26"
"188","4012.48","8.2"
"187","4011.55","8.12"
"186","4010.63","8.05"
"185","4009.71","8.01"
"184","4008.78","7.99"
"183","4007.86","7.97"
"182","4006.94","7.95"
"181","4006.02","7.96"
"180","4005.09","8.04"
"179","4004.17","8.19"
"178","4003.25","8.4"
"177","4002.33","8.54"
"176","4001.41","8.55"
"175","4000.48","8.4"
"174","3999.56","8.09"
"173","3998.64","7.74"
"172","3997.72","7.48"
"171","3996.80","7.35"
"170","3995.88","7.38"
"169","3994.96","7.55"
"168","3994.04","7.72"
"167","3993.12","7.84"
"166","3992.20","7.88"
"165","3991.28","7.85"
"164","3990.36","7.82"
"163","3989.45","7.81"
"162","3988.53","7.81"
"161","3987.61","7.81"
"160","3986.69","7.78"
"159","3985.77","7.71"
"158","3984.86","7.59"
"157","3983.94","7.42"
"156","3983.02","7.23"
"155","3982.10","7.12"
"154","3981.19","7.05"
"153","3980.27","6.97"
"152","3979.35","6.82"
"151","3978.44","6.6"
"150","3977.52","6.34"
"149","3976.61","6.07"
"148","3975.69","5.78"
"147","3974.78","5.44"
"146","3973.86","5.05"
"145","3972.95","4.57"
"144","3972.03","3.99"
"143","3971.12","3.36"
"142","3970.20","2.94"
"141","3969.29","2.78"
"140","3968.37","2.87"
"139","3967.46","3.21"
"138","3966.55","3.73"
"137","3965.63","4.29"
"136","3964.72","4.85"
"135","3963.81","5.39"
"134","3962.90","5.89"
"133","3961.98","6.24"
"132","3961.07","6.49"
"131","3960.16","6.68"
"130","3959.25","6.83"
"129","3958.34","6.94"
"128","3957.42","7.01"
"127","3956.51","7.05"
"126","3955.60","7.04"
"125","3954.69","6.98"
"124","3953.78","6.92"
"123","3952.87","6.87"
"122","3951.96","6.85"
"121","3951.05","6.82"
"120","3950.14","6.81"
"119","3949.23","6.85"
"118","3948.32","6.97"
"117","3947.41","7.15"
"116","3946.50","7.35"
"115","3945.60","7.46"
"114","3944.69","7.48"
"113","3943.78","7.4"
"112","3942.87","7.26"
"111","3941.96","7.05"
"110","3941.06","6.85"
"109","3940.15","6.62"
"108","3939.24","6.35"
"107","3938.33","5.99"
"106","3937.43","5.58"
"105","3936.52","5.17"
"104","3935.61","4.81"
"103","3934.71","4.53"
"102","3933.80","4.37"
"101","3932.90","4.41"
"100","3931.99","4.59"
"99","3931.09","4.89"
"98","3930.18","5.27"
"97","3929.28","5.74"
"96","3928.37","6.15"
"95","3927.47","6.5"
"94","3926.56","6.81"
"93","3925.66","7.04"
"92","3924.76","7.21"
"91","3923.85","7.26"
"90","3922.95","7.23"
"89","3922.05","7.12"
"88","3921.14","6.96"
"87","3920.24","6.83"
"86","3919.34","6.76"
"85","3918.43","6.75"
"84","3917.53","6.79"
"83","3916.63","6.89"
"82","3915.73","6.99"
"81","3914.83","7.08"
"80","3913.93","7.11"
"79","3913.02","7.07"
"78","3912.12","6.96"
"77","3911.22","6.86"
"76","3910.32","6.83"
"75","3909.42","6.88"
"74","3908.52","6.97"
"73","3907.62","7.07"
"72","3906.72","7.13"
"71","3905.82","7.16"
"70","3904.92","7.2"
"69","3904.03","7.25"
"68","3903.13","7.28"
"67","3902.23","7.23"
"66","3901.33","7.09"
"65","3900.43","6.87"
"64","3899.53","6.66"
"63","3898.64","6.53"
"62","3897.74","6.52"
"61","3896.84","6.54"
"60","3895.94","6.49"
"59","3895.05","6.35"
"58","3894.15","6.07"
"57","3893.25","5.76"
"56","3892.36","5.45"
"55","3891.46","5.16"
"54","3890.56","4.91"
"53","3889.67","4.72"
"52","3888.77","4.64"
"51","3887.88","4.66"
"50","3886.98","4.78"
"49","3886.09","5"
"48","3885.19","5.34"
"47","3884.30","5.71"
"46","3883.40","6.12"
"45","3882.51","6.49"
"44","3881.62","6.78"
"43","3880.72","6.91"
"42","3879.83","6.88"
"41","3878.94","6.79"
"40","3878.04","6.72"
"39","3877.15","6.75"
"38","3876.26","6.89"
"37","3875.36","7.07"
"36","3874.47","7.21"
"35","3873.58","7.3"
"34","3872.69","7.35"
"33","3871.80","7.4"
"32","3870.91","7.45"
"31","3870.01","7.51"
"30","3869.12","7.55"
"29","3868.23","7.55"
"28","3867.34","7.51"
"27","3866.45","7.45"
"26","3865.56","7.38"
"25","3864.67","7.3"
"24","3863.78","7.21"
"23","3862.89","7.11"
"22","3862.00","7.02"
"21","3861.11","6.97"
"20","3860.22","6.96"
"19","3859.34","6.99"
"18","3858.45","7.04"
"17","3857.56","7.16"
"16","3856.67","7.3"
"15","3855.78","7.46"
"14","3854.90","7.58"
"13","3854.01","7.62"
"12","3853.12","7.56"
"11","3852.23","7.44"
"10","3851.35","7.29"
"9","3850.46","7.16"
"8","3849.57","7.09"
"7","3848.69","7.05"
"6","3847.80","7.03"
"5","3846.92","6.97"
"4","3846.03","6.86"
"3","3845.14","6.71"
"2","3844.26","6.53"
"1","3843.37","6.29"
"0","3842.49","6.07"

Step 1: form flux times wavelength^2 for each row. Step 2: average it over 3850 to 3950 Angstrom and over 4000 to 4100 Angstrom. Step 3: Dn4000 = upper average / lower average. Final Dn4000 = 1.3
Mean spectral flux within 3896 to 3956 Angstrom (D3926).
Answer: 6.63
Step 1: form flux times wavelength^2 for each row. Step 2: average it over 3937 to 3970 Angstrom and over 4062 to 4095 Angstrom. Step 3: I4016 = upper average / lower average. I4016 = 1.38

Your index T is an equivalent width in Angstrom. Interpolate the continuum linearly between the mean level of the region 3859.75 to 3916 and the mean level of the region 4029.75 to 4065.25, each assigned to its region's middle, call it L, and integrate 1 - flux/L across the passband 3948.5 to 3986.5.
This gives 7.13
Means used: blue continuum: 6.66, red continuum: 8.01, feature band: 5.96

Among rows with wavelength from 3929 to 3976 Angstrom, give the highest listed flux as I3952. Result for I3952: 7.48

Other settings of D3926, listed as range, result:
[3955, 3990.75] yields 6.01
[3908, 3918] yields 6.95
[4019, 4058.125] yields 8.19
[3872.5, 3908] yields 6.36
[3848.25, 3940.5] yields 6.59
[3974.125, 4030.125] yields 7.81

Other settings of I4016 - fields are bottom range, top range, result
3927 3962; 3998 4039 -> 1.34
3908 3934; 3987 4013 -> 1.27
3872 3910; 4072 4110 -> 1.26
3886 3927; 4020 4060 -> 1.33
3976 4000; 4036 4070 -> 1.12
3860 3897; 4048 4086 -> 1.35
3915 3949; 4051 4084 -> 1.33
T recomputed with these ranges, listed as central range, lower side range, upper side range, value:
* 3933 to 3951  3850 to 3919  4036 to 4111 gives 1.6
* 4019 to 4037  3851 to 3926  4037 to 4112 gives -1.9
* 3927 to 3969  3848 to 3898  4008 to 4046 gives 7.9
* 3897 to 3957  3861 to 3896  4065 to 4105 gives 0.7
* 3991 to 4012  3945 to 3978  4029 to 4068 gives -3.6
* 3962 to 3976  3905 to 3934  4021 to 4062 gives 5.6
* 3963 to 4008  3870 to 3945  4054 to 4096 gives 3.4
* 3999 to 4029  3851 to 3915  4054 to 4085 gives -2.7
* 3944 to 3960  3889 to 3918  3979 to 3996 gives 0.3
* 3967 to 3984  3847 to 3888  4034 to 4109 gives 4.7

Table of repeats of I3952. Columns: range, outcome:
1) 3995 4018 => 8.55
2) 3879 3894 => 6.91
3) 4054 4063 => 7.99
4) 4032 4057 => 8.62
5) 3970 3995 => 7.88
